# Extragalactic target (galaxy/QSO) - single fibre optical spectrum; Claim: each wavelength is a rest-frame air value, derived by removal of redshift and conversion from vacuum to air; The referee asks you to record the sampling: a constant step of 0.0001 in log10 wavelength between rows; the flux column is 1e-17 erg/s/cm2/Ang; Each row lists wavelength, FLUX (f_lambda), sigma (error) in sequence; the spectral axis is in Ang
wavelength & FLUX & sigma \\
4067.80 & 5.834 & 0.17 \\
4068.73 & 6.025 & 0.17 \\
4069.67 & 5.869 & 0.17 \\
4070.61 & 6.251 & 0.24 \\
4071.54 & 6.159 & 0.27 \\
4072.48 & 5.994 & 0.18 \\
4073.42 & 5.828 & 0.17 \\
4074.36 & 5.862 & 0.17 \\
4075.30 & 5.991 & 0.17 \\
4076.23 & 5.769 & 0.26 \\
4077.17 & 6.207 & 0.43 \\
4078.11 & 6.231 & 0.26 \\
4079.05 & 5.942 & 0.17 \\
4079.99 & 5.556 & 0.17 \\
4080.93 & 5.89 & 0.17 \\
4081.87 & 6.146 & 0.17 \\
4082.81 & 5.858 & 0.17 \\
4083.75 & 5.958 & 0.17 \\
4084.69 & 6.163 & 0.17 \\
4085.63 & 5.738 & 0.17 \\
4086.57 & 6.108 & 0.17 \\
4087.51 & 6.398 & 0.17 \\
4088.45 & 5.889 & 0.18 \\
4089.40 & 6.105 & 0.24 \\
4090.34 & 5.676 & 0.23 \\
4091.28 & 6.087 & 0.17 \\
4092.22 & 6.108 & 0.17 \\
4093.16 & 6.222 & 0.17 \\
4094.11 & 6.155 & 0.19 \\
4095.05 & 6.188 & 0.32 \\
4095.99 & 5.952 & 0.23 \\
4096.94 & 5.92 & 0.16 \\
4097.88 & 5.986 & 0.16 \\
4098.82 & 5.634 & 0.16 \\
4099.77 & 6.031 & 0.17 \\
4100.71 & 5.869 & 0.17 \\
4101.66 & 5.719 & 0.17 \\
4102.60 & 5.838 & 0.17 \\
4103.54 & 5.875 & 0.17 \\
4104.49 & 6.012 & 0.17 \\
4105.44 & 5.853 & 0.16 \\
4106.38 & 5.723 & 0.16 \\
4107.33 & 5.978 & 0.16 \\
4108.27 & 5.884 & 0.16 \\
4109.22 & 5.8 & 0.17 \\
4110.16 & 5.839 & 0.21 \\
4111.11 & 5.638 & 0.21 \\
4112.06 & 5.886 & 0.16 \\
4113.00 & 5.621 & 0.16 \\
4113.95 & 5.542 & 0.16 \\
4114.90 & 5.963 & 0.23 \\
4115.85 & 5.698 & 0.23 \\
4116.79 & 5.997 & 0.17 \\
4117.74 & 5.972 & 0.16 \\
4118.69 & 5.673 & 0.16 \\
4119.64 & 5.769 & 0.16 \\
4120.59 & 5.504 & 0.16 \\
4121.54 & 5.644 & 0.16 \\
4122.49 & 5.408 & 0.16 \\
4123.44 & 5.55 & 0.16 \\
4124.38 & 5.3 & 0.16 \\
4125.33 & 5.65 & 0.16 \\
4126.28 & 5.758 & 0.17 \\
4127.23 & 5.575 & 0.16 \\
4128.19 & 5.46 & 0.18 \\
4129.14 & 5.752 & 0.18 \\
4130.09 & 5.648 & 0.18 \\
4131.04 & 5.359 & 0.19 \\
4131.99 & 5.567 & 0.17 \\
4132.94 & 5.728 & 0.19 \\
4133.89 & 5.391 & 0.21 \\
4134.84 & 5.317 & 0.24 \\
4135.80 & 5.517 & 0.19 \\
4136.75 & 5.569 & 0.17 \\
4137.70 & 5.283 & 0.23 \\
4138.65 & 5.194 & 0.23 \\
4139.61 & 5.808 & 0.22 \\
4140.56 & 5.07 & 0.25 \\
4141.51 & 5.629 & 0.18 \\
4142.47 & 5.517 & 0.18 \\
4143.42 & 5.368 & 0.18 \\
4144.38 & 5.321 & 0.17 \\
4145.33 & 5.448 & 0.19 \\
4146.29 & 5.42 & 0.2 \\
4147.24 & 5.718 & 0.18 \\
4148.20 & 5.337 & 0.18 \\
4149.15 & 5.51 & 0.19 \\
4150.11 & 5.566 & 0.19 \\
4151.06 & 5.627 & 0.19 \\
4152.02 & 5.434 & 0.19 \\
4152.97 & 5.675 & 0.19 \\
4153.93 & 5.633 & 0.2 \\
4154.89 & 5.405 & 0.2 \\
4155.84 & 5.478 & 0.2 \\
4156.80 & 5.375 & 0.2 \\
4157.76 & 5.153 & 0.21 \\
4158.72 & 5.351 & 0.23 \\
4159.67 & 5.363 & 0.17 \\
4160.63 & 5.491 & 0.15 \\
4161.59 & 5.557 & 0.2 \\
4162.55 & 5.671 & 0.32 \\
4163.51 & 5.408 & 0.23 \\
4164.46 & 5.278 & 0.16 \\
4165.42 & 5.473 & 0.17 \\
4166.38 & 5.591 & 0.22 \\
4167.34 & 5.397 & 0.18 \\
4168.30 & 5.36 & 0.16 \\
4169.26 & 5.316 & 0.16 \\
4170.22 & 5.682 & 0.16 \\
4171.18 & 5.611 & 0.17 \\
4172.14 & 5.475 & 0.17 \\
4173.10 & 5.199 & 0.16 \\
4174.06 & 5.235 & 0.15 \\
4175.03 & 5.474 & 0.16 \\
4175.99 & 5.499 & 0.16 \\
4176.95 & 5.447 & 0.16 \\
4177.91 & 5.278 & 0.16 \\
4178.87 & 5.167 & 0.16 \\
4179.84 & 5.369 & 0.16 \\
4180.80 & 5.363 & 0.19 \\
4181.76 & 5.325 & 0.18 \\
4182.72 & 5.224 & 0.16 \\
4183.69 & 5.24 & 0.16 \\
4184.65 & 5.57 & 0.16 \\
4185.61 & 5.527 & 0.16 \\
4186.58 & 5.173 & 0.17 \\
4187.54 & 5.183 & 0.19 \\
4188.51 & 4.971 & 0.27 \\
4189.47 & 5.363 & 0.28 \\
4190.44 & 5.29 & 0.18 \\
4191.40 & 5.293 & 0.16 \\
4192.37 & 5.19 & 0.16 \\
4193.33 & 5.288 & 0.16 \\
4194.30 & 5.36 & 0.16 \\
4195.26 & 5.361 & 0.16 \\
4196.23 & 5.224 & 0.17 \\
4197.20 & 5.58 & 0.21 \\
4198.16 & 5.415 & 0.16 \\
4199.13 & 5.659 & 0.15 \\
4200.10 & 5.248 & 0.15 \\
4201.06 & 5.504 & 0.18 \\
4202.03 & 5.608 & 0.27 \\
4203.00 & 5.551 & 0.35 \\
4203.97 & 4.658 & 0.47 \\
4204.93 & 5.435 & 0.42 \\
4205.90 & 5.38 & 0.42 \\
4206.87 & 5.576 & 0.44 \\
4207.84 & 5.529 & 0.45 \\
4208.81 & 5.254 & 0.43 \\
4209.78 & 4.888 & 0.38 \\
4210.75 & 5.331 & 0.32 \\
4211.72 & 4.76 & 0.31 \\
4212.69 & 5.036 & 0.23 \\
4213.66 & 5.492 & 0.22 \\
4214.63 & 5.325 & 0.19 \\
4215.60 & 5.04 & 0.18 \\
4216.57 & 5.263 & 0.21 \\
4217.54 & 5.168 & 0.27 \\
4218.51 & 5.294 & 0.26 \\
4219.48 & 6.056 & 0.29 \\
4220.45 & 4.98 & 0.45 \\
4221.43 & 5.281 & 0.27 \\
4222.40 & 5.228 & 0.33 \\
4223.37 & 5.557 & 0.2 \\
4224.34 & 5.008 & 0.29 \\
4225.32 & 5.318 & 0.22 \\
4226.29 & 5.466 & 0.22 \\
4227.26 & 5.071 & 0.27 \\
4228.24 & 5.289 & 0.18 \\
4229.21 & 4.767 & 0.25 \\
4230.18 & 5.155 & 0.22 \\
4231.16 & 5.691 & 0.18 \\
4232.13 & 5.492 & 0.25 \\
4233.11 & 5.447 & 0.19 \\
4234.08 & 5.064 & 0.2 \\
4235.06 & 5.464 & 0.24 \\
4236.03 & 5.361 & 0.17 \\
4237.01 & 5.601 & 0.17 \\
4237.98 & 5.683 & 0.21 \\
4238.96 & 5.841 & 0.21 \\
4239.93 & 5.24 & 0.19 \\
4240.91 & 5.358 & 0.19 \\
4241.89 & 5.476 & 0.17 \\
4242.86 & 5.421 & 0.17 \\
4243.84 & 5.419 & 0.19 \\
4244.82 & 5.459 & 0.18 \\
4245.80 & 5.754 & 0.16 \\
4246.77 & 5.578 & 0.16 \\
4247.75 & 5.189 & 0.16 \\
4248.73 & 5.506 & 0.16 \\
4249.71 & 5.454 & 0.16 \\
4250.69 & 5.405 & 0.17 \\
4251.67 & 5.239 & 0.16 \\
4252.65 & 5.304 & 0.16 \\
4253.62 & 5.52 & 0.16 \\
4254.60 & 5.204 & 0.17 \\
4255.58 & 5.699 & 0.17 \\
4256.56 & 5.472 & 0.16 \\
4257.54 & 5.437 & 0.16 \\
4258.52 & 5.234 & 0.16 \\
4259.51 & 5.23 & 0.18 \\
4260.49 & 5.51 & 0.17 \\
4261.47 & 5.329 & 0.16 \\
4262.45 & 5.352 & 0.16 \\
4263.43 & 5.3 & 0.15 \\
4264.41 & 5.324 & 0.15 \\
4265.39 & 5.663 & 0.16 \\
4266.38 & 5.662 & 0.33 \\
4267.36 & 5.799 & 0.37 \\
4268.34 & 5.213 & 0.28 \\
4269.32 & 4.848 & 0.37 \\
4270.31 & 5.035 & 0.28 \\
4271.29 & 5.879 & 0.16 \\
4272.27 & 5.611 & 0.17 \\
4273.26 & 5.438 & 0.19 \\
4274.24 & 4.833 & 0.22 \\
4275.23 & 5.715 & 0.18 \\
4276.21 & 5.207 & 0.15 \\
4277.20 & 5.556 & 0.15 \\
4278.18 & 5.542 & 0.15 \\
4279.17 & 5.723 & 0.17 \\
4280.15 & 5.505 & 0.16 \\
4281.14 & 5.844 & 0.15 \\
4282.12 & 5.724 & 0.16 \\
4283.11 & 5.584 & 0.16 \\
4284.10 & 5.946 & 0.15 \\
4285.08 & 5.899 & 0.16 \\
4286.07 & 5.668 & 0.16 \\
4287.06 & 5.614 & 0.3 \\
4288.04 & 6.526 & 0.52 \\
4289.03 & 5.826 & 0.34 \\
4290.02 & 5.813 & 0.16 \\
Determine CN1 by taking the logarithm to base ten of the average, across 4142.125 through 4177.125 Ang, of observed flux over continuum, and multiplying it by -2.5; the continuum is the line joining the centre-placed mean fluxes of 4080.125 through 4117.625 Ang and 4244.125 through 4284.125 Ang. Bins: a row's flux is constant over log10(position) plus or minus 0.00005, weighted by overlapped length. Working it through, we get 0.06 mag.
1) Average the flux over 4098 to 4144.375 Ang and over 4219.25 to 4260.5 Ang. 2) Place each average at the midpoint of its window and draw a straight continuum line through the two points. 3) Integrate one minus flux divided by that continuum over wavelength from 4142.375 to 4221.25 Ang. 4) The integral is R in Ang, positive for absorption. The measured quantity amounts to 2.07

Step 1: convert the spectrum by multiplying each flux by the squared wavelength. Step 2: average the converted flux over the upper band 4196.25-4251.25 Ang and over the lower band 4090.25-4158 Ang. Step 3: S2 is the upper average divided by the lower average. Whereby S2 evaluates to 1.0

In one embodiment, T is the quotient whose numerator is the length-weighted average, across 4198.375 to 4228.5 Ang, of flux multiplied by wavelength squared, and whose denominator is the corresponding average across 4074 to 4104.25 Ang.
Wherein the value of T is 0.94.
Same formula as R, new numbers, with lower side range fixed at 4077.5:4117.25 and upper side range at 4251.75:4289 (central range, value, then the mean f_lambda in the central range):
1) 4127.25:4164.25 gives 2.1 Ang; 5.48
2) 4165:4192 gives 1.7 Ang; 5.36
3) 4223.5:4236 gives 0.7 Ang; 5.28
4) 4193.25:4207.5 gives 0.7 Ang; 5.39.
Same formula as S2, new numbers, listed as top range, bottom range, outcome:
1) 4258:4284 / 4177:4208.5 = 1.06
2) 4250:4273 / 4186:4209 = 1.04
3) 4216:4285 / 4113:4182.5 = 1.04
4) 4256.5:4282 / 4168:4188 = 1.06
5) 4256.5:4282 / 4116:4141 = 1.05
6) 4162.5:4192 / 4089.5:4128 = 0.95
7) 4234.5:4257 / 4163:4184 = 1.05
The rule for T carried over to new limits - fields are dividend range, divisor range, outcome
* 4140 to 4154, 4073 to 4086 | 0.95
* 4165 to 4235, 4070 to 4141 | 0.96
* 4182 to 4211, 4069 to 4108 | 0.94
